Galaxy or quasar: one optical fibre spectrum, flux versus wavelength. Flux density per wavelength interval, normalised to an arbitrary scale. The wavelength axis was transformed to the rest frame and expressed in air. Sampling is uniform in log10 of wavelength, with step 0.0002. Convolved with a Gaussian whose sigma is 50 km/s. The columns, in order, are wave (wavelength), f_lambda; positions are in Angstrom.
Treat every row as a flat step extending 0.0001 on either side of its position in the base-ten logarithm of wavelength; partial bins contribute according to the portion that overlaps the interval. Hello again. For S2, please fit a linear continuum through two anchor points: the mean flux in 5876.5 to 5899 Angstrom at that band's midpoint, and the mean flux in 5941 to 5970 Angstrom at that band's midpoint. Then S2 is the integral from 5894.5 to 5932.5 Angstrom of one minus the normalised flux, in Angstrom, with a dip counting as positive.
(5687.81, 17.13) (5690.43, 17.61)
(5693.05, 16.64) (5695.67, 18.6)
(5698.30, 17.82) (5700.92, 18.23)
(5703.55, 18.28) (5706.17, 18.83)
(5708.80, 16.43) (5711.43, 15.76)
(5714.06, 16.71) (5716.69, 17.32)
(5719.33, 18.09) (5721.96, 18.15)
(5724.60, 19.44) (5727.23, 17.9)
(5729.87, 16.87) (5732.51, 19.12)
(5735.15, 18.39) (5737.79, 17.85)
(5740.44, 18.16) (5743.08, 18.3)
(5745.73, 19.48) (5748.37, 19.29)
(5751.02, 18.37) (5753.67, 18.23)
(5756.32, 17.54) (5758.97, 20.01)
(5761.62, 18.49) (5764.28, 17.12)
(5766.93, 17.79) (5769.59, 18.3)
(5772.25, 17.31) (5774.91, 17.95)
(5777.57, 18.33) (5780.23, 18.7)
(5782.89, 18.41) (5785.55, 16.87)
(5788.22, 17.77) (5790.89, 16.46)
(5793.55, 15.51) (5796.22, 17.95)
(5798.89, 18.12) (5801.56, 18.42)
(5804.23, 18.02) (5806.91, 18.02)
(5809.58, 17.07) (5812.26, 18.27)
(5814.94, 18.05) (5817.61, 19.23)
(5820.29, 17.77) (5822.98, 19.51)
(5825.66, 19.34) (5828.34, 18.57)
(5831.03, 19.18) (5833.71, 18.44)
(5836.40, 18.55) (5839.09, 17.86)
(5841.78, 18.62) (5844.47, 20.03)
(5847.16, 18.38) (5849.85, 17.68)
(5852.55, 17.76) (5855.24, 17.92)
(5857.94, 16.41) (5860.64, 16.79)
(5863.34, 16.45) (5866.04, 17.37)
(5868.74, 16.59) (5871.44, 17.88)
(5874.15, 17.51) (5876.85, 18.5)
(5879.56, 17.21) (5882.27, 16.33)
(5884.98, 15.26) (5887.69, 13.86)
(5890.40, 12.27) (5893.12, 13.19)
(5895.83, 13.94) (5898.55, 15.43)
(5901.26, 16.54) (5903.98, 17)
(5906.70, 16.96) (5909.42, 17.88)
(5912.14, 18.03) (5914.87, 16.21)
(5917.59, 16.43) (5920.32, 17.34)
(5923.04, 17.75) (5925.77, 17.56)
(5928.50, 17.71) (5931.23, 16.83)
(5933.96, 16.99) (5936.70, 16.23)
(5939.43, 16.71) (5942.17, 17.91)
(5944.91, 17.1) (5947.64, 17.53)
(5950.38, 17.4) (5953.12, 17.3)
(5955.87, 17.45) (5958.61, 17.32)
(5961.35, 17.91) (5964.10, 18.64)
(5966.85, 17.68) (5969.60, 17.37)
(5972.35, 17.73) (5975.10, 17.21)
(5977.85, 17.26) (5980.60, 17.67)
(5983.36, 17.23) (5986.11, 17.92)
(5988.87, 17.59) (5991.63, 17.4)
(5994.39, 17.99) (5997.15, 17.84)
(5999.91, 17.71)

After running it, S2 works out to -2.1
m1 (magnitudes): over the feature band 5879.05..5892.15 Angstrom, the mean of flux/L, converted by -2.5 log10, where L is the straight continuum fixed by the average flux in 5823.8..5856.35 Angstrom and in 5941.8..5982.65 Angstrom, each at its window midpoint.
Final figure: 0.225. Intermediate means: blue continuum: 18.6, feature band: 14.8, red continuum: 17.6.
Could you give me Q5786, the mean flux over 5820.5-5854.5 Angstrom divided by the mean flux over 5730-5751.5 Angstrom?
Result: 1.0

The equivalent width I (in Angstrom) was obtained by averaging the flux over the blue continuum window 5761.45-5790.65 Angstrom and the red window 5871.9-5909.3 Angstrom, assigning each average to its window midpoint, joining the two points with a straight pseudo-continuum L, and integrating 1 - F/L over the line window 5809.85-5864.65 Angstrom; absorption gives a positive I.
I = -4.8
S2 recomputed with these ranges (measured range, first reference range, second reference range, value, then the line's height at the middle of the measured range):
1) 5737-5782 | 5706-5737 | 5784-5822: -1.5 Angstrom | 17.7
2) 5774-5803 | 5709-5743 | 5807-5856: 0.8 Angstrom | 18.2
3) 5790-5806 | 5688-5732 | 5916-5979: 0.1 Angstrom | 17.6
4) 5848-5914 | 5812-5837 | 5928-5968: 6.0 Angstrom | 18.1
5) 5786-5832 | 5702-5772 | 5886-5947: -1.7 Angstrom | 17.4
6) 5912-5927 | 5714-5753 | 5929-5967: 0.3 Angstrom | 17.5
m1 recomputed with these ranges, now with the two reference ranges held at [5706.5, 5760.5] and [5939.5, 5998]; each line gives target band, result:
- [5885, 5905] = 0.210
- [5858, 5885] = 0.046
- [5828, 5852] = -0.042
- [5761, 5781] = 0.003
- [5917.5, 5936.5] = 0.028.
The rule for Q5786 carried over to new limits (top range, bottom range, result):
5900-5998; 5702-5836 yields 0.96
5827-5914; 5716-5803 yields 0.94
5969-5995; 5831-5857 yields 0.95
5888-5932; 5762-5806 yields 0.92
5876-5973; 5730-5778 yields 0.92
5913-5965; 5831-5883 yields 0.97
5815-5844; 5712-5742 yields 1.04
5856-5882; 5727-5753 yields 0.93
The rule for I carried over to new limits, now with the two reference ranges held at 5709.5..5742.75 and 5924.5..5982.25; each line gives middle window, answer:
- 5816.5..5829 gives -0.89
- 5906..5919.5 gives 0.28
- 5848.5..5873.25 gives 0.50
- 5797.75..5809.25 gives -0.25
